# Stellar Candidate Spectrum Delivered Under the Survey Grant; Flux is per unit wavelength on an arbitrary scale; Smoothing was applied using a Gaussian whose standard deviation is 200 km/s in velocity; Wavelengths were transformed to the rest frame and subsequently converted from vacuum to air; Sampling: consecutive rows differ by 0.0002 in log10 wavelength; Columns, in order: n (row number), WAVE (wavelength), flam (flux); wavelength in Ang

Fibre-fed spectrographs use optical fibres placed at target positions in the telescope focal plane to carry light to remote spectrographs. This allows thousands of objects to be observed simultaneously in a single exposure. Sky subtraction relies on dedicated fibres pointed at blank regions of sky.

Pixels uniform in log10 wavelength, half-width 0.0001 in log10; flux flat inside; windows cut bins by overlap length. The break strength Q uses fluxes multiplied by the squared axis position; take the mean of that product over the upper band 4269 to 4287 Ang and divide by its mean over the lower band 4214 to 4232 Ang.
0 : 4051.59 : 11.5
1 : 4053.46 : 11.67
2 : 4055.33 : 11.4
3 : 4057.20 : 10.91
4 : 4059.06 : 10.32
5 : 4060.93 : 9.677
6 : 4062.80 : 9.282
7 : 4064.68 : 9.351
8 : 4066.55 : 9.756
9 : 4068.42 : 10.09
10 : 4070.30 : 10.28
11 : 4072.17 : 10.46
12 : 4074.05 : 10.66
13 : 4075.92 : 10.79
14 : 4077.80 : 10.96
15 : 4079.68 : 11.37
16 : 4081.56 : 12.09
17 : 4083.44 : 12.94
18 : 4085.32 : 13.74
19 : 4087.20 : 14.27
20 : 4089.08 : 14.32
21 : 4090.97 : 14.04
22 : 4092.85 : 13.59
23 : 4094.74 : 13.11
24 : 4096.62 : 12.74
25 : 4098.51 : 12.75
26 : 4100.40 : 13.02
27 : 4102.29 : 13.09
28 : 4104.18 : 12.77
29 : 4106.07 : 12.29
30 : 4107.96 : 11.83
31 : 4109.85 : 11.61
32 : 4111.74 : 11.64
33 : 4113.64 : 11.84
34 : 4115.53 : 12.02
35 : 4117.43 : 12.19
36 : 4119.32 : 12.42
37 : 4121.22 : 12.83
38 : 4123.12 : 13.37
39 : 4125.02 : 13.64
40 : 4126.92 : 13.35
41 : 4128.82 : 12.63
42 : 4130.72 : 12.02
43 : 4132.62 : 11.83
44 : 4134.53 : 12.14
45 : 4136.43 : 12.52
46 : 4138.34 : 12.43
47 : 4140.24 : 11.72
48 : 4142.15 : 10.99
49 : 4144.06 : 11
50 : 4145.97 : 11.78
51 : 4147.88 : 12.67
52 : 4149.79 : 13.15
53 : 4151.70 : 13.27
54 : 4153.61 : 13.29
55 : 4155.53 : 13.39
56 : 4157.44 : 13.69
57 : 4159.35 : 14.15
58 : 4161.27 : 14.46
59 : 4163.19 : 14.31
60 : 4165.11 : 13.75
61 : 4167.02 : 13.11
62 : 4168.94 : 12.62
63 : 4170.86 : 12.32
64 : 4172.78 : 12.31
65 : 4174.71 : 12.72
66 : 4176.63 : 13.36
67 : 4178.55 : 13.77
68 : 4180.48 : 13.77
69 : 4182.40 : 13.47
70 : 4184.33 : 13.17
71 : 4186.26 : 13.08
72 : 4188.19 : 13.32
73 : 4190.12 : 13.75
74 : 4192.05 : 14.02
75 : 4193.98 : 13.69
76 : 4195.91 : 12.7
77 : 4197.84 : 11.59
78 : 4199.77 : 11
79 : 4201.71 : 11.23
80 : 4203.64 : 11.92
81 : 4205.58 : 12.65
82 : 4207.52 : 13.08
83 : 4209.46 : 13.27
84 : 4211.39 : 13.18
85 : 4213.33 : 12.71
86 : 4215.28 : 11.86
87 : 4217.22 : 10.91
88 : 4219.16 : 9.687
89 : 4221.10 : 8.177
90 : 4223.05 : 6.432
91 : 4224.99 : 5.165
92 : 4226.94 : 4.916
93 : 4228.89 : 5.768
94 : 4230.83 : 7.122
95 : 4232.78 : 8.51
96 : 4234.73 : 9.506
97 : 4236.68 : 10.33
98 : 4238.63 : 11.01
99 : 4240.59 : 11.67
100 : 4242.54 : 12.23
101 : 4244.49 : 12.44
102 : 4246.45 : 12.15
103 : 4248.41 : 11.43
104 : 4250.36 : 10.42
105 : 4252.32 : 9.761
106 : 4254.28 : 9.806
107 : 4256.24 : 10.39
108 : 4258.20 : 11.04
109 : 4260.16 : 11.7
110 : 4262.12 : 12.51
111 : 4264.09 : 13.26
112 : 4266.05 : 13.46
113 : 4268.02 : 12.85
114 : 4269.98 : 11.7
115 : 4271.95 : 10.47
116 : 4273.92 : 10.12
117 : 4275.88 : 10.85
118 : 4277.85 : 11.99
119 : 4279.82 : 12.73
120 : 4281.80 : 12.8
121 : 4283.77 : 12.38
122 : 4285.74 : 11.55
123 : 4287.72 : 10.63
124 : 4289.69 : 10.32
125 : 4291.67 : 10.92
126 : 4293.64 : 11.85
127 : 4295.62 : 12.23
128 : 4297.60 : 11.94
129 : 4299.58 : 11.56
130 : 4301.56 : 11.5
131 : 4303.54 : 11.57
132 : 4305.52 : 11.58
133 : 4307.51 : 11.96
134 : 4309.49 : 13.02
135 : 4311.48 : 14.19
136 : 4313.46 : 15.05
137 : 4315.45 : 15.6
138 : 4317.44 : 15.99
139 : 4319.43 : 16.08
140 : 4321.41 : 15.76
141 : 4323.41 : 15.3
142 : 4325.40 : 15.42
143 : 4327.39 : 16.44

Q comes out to 1.5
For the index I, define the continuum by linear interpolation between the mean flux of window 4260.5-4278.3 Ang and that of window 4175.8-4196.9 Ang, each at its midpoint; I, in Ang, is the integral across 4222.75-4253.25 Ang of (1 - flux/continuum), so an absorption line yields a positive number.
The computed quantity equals 7.6 Ang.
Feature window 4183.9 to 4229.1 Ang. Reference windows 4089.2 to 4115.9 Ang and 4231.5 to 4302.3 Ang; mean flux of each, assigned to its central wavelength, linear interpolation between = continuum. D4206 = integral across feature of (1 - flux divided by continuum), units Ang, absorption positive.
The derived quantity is 2.5 Ang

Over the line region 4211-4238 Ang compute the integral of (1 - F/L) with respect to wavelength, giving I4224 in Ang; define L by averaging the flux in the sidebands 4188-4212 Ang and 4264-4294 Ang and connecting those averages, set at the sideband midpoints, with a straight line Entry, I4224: 7.8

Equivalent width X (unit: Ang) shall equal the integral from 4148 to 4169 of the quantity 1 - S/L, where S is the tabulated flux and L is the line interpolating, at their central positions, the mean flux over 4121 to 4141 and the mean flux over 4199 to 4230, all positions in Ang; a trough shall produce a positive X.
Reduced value -3.22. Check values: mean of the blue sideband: 12.6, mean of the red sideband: 10.1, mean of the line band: 13.6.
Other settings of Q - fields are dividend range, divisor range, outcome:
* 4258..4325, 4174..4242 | 1.17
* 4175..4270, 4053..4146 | 1.00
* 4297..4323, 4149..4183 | 1.09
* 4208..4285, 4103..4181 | 0.89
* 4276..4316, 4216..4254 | 1.34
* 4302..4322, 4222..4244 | 1.70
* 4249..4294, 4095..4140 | 0.99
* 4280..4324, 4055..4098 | 1.24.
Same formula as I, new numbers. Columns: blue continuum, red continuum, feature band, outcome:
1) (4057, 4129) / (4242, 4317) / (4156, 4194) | -4.6 Ang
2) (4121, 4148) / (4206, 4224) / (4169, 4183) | -1.7 Ang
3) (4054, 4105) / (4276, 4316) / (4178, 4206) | -2.0 Ang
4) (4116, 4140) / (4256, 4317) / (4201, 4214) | -0.3 Ang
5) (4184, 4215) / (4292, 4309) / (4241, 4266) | 1.5 Ang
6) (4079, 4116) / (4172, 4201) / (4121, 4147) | 1.2 Ang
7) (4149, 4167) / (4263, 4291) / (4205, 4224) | 2.4 Ang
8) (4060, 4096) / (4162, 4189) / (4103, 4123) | 0.0 Ang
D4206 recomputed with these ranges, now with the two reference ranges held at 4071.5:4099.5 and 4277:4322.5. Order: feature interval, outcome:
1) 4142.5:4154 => 0.2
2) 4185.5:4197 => -0.7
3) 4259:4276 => 1.1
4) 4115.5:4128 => -0.3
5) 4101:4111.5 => 0.2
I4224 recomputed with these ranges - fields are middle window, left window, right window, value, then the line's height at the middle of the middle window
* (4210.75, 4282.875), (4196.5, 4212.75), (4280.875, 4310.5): 8.6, 12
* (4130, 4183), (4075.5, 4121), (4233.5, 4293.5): -3.0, 12.2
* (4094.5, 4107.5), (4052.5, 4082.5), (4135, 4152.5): -1.7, 11.3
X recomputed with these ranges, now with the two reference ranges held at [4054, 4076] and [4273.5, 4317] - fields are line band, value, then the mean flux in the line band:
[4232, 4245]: 1.0 Ang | 10.8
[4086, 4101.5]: -4.4 Ang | 13.5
